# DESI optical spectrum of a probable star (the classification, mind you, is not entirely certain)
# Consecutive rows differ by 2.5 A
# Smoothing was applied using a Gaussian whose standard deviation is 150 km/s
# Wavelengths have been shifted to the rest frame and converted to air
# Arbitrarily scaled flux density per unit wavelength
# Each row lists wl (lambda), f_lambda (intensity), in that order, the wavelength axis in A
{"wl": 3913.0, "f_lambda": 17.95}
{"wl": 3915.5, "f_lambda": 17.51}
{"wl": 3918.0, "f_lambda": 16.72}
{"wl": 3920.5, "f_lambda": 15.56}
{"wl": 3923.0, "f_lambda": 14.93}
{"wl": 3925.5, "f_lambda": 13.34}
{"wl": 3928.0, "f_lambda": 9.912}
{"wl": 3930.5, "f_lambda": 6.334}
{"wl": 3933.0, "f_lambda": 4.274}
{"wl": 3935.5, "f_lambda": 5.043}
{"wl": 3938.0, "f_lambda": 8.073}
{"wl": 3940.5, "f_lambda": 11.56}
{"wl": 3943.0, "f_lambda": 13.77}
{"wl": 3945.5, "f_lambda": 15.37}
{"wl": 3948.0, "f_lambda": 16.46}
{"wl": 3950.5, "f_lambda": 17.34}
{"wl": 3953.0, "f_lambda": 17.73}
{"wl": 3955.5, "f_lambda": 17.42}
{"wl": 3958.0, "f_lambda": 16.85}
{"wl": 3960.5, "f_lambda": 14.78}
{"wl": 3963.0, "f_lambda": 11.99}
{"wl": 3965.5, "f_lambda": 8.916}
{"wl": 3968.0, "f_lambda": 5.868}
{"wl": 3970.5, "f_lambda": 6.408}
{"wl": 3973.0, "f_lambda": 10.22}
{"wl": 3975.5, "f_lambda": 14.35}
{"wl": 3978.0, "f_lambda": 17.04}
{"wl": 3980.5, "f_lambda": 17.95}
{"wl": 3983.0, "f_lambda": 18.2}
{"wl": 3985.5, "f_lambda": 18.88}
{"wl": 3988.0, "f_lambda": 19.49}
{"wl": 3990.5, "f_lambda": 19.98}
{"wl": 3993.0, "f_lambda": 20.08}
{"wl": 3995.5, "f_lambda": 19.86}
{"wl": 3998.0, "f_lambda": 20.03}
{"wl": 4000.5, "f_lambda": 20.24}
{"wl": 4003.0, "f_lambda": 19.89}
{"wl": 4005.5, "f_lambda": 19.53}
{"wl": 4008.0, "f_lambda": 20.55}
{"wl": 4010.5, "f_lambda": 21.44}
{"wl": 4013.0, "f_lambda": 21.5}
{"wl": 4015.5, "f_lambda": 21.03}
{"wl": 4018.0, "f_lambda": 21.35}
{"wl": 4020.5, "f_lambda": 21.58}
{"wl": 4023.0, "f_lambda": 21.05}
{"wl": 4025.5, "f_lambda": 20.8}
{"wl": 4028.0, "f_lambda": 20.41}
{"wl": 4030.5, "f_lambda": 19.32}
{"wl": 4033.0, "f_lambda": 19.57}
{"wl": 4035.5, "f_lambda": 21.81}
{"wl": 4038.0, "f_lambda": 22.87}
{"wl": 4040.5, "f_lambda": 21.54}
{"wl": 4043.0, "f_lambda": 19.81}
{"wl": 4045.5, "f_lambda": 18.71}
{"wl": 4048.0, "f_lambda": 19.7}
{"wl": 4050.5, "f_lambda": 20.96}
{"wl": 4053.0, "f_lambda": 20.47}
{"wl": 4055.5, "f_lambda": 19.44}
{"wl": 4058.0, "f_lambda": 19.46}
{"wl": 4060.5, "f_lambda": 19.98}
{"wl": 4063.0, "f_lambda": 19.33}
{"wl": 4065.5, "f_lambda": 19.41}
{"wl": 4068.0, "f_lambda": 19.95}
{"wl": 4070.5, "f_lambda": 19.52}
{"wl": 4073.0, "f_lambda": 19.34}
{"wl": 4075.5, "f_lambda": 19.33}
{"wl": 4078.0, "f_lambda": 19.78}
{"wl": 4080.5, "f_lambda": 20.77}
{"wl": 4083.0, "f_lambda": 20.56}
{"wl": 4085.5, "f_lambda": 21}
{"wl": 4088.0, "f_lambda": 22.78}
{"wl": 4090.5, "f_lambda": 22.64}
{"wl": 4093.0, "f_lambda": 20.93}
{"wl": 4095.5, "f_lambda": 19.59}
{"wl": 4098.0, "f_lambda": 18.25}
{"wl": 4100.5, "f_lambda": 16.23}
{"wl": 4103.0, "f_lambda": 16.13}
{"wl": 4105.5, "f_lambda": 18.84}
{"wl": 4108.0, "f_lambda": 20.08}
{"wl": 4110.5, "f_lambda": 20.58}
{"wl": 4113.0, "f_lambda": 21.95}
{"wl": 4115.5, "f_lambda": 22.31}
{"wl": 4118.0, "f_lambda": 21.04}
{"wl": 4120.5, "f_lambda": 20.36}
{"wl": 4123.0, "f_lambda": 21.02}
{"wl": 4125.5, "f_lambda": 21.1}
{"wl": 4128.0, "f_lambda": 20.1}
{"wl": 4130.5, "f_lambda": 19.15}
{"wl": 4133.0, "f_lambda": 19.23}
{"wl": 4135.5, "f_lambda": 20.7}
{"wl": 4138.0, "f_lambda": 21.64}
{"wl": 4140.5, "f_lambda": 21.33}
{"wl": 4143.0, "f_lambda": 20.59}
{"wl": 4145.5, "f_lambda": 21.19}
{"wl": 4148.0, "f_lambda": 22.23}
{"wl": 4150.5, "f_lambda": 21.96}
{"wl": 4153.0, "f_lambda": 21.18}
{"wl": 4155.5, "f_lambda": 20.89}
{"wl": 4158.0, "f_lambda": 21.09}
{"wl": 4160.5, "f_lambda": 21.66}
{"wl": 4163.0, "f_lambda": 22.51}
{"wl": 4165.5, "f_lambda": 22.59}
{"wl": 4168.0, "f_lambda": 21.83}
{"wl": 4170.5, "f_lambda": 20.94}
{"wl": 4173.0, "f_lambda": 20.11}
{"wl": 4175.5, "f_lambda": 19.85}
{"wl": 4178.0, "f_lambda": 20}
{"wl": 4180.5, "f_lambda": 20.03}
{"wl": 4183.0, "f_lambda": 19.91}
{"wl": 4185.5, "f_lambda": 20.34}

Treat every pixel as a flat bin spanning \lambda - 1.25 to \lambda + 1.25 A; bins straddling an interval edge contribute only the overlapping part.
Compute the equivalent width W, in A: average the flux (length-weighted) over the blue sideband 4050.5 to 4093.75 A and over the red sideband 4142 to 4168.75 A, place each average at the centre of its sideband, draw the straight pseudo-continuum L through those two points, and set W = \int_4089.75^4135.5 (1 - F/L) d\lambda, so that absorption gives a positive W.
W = 2.1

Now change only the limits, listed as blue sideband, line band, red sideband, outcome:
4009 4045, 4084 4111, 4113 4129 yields 1.7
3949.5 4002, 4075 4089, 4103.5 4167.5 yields -1.1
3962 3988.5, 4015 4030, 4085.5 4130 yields -4.8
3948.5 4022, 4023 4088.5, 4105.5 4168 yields -4.2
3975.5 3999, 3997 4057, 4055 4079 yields -4.4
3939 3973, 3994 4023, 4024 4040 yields -3.4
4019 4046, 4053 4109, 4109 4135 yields 2.7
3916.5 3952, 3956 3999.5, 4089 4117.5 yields -3.7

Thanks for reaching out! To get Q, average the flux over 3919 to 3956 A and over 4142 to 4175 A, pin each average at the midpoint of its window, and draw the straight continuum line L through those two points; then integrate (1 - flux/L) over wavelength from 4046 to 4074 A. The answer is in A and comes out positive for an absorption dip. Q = -3.8 A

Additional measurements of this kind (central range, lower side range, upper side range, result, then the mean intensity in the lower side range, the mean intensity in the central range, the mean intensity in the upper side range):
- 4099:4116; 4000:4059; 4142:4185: 1.3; 20.6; 19.3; 21.1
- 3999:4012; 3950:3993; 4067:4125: -3.1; 15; 20.3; 20.1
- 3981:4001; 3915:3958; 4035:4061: -3.4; 13.1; 19.5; 20.4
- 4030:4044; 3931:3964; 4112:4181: -3.6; 13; 20.9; 21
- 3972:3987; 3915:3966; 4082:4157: -1.6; 13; 16.3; 20.5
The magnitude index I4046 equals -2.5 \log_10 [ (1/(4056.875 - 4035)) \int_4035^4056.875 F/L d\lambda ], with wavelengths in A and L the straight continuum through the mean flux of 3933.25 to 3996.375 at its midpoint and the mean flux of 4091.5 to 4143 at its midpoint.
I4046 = -0.18 mag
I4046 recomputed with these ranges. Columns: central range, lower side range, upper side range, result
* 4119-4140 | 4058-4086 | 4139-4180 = 0.02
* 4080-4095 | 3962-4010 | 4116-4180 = -0.11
